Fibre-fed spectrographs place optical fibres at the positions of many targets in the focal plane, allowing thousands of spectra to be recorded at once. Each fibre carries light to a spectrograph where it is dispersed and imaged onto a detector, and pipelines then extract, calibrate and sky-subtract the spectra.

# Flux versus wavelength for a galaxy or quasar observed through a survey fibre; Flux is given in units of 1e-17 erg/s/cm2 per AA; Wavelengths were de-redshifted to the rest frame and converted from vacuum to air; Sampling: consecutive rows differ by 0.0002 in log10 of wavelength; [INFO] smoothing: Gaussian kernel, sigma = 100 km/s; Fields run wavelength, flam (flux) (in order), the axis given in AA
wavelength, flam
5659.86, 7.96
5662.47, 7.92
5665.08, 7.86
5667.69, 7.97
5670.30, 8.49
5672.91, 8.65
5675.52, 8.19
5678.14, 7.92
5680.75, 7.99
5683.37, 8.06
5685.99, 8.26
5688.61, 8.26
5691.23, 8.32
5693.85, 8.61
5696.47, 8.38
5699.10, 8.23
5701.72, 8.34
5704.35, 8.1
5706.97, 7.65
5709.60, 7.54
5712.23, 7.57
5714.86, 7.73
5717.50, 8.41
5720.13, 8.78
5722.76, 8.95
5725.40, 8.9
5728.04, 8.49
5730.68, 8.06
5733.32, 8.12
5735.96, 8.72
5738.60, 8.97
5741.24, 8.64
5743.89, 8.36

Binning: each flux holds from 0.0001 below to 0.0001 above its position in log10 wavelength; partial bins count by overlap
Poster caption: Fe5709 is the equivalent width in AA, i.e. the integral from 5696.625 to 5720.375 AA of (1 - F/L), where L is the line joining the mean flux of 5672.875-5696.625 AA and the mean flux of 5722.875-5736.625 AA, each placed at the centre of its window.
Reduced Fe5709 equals 1.0 AA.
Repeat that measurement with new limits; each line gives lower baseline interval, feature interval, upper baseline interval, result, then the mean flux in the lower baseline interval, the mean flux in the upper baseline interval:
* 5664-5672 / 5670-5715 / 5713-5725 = 0.9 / 8.14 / 8.46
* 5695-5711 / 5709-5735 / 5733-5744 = 0.2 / 8.05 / 8.63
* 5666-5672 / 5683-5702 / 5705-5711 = -1.0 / 8.24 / 7.66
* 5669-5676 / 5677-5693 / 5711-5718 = 0.3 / 8.48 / 7.84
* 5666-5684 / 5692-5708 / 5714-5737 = 0.2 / 8.18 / 8.47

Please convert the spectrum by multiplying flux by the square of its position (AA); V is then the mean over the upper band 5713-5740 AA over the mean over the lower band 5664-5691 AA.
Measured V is 1.1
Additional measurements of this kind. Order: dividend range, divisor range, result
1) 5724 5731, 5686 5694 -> 1.04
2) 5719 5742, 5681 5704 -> 1.06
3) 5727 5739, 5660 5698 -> 1.05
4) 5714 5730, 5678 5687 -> 1.07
